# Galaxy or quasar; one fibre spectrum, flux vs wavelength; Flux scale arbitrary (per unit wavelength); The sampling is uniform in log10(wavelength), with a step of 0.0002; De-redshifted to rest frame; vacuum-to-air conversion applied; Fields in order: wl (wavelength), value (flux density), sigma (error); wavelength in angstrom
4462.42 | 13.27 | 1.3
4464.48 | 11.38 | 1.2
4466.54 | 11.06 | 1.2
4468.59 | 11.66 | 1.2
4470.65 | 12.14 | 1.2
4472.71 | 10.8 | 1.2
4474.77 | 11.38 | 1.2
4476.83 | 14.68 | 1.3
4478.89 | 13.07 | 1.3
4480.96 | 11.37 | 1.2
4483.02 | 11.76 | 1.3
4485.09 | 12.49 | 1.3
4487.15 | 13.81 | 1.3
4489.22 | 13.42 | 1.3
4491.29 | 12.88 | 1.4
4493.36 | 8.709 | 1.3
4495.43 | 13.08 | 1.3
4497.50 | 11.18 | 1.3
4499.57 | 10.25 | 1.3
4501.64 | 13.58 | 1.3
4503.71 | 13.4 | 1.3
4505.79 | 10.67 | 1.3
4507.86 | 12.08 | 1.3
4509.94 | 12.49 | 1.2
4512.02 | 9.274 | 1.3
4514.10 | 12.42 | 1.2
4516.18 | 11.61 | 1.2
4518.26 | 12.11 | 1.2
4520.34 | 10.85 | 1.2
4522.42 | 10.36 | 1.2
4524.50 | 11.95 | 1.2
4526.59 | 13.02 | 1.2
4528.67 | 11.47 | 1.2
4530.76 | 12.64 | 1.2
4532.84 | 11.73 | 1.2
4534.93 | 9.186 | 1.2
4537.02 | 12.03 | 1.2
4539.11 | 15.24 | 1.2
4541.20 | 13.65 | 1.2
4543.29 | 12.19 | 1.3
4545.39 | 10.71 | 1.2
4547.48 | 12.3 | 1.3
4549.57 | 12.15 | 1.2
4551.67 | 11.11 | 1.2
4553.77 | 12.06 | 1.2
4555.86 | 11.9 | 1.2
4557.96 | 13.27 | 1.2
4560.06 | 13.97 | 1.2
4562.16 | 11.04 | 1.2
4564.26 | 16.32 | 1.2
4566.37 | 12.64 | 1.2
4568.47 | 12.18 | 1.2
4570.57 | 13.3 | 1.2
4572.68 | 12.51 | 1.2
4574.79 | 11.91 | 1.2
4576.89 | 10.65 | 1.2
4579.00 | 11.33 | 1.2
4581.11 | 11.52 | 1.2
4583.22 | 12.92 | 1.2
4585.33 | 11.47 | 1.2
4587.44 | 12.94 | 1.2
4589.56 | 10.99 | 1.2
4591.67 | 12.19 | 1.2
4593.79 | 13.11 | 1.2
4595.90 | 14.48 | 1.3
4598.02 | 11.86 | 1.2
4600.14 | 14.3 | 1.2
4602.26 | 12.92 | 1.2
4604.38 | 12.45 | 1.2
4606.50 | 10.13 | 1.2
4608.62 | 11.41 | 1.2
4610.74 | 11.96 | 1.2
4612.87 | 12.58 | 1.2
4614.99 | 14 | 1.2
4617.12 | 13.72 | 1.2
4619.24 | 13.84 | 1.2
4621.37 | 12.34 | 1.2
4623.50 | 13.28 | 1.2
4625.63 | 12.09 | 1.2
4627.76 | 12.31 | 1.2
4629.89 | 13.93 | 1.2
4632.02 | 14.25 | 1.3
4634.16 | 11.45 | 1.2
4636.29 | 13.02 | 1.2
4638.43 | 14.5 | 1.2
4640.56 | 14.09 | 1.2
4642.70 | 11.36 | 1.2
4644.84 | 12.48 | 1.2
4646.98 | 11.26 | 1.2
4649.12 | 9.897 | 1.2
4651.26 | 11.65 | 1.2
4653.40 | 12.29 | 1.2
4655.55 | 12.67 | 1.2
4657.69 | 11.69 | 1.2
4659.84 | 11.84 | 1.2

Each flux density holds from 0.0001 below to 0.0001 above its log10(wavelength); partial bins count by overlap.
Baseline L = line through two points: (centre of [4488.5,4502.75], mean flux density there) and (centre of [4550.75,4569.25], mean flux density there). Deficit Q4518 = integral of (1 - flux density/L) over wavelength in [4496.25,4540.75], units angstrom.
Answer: 1.27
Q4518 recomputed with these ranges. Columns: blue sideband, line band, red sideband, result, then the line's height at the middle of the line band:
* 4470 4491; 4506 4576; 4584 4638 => 2.49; 12.6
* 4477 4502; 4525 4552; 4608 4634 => 0.72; 12.5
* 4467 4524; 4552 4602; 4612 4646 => 0.29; 12.6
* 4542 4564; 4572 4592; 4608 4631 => 1.13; 12.5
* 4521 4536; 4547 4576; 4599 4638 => -1.59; 12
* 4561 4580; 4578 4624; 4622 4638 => 0.64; 12.7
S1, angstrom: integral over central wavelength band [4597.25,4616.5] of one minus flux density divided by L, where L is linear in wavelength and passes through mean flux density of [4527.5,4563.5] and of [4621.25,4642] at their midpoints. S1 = 0.6 angstrom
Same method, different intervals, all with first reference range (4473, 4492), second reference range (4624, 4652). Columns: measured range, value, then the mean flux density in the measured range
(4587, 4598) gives -0.1 angstrom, 12.6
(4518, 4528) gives 0.8 angstrom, 11.6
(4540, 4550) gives 0.3 angstrom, 12.3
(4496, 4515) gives 1.4 angstrom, 11.7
